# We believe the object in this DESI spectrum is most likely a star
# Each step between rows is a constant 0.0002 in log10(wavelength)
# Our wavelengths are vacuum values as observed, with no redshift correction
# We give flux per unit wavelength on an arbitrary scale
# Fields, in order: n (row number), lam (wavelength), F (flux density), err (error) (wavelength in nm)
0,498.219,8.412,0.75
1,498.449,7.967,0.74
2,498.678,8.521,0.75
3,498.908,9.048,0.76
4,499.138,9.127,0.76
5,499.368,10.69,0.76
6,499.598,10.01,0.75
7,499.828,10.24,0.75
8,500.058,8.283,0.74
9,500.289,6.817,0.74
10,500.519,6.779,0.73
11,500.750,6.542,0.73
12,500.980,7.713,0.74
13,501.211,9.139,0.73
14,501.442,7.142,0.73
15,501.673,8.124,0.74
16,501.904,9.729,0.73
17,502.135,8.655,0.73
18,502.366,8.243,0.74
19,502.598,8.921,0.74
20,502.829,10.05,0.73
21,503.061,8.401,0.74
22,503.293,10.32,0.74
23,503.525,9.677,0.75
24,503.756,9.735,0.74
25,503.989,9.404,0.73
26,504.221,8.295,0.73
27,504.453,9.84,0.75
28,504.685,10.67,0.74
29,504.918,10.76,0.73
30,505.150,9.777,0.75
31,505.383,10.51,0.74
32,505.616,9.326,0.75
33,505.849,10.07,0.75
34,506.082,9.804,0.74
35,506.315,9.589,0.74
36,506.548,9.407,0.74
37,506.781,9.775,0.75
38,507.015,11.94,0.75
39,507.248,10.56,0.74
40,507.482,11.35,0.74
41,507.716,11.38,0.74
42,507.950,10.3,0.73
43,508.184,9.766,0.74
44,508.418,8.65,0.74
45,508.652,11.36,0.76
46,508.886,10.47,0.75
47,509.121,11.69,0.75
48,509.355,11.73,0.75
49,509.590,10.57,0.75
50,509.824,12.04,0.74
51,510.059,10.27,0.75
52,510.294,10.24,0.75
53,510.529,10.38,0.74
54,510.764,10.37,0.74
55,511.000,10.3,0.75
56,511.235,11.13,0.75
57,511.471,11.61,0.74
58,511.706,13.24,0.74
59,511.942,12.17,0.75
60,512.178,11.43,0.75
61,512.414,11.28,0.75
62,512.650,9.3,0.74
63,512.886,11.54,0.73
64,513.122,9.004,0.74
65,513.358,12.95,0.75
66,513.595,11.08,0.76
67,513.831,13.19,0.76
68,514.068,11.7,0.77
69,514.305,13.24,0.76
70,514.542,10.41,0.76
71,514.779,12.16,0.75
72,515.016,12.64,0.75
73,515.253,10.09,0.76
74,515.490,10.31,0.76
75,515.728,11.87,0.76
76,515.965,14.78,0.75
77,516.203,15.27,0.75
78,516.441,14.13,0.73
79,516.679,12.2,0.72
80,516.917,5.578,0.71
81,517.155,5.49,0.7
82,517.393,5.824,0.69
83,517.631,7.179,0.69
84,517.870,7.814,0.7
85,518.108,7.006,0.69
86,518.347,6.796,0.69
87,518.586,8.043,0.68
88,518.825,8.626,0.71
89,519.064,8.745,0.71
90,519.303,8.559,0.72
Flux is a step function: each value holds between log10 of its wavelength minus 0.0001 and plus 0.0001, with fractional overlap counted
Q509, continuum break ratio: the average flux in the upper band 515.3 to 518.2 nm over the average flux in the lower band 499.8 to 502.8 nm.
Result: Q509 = 1.20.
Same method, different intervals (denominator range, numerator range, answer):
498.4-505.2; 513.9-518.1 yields 1.18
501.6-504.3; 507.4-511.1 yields 1.17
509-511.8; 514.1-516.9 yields 1.10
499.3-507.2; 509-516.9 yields 1.25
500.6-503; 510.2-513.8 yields 1.32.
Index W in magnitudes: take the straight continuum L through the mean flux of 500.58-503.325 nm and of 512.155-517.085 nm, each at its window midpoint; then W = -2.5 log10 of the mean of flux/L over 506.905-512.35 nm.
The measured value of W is -0.066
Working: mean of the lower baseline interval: 8.49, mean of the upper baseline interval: 11.6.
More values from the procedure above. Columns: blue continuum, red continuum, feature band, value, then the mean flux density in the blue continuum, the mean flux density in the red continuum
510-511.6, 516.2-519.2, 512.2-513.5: -0.093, 10.6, 8.41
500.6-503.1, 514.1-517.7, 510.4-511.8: -0.117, 8.4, 10.8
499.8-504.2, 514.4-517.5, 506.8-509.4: -0.127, 8.59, 10.9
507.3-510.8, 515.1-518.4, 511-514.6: -0.133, 10.7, 9.68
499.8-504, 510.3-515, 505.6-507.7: -0.051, 8.57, 11.4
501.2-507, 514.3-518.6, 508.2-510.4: -0.111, 9.46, 10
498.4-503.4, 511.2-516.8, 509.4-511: 0.033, 8.66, 12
